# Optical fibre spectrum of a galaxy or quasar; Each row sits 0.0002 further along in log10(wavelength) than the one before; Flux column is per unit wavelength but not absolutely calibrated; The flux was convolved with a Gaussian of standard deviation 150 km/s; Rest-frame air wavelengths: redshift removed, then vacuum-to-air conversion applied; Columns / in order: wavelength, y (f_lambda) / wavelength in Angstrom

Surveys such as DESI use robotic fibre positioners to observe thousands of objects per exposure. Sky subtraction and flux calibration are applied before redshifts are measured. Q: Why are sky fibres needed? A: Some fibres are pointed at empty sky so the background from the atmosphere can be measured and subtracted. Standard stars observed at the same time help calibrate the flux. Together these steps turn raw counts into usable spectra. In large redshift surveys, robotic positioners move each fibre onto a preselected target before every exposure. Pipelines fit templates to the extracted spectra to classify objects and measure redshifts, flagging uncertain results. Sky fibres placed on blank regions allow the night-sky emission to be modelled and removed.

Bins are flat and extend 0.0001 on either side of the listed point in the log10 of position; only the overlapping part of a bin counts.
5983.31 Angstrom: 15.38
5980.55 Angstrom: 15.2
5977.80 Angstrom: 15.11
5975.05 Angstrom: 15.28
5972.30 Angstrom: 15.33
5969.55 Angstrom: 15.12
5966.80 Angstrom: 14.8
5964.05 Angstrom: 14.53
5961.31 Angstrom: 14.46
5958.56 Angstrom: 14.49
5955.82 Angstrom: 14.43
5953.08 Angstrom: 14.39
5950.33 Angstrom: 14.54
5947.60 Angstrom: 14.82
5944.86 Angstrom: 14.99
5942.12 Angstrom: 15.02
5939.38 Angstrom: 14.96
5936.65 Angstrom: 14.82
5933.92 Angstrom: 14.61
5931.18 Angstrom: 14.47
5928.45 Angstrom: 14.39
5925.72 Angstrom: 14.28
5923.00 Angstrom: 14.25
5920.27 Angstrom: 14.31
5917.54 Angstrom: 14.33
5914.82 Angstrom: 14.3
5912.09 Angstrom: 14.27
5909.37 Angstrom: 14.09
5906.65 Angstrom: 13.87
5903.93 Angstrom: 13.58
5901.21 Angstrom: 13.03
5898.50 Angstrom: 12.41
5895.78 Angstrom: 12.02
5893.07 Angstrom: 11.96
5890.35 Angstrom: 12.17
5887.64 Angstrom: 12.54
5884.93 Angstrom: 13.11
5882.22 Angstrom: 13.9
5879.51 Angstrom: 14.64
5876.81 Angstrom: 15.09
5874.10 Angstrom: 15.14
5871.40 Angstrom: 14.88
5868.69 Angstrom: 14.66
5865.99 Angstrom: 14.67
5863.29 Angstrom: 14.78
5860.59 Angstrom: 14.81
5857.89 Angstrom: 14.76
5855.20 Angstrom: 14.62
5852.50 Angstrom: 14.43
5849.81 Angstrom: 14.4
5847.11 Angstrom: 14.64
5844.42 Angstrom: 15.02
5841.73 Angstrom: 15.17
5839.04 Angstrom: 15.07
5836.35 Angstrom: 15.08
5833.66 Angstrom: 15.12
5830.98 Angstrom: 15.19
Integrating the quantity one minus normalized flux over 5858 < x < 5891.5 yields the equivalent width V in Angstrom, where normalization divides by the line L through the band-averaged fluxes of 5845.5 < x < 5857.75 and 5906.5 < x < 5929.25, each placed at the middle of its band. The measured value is 0.5 Angstrom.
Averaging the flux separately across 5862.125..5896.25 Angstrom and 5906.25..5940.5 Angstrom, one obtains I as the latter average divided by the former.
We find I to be 1.04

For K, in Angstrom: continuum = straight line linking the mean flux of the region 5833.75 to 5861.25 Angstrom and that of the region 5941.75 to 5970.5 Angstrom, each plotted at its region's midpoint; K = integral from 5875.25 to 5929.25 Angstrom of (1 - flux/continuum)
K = 4.1 Angstrom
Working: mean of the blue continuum 14.8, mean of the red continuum 14.7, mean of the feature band 13.6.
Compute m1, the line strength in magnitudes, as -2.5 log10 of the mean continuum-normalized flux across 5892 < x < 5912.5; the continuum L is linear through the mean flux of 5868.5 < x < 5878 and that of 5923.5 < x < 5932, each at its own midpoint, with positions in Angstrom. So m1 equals 0.12 mag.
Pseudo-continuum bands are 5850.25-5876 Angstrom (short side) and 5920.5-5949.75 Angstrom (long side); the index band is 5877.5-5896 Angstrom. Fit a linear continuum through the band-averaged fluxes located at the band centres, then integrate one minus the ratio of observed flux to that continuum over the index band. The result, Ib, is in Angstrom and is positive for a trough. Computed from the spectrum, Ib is 2.1 Angstrom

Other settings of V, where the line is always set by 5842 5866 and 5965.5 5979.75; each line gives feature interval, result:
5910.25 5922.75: 0.5 Angstrom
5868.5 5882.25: 0.0 Angstrom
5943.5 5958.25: 0.4 Angstrom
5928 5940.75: 0.3 Angstrom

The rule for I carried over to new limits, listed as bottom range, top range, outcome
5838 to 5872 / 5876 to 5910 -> 0.90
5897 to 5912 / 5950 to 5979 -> 1.10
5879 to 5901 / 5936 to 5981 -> 1.16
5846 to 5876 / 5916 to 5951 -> 0.99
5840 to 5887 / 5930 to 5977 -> 1.01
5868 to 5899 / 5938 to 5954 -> 1.09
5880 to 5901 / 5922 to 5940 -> 1.14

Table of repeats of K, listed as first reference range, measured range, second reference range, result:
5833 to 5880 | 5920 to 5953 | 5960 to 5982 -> 0.69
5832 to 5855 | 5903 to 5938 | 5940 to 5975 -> 1.21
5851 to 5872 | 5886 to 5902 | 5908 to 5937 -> 2.39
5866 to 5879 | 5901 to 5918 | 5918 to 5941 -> 0.79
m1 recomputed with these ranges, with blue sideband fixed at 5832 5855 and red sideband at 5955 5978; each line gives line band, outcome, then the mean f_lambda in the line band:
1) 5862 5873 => 0.007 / 14.8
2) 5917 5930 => 0.039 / 14.3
